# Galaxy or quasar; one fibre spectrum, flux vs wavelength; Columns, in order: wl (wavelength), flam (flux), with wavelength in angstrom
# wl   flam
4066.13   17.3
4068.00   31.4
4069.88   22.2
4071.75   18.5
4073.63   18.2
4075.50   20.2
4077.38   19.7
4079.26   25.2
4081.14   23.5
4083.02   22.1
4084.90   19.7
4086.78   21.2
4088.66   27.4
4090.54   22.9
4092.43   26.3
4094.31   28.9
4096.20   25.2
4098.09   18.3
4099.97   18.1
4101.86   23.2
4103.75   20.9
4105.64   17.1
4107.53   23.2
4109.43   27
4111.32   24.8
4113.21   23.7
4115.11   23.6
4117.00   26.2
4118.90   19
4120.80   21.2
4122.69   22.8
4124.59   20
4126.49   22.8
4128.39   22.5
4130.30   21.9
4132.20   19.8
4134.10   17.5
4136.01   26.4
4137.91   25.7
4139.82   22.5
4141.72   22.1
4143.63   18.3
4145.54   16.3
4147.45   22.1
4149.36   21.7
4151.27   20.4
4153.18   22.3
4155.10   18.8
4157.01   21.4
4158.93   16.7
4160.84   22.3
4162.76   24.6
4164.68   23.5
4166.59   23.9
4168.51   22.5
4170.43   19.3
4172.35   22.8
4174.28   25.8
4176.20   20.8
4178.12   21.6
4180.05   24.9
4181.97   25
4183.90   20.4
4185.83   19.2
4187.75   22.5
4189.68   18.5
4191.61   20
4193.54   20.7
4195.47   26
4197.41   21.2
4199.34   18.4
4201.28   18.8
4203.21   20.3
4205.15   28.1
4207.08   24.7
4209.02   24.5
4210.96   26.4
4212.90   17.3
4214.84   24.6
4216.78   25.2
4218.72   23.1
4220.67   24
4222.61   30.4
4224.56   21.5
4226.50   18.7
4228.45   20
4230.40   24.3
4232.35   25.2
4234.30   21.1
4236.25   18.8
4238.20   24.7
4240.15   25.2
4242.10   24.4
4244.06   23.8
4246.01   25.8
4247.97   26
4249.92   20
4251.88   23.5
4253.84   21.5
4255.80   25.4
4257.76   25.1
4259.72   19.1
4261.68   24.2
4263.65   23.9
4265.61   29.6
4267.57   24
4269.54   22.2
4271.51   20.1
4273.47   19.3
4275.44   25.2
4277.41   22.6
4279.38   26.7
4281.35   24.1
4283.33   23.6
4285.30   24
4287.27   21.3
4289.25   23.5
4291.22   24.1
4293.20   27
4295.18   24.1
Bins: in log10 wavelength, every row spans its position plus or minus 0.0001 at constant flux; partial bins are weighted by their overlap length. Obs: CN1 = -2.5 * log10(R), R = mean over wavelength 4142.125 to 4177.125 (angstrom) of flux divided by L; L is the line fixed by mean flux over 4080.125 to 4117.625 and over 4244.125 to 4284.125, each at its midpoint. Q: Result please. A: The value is 0.097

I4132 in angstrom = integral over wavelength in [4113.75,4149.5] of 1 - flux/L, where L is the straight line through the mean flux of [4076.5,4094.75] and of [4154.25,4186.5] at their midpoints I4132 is 1.6 angstrom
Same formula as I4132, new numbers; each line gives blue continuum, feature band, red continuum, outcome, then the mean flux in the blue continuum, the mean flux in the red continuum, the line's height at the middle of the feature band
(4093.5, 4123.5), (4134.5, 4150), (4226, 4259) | 0.7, 22.7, 23.2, 22.8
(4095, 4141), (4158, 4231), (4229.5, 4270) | 2.2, 22.3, 23.7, 23.1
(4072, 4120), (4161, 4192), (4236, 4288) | 1.1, 22.6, 23.6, 23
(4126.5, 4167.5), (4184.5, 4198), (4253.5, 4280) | 0.7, 21.5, 23.5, 22.2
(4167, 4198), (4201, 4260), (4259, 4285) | -1.5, 22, 23.5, 22.8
